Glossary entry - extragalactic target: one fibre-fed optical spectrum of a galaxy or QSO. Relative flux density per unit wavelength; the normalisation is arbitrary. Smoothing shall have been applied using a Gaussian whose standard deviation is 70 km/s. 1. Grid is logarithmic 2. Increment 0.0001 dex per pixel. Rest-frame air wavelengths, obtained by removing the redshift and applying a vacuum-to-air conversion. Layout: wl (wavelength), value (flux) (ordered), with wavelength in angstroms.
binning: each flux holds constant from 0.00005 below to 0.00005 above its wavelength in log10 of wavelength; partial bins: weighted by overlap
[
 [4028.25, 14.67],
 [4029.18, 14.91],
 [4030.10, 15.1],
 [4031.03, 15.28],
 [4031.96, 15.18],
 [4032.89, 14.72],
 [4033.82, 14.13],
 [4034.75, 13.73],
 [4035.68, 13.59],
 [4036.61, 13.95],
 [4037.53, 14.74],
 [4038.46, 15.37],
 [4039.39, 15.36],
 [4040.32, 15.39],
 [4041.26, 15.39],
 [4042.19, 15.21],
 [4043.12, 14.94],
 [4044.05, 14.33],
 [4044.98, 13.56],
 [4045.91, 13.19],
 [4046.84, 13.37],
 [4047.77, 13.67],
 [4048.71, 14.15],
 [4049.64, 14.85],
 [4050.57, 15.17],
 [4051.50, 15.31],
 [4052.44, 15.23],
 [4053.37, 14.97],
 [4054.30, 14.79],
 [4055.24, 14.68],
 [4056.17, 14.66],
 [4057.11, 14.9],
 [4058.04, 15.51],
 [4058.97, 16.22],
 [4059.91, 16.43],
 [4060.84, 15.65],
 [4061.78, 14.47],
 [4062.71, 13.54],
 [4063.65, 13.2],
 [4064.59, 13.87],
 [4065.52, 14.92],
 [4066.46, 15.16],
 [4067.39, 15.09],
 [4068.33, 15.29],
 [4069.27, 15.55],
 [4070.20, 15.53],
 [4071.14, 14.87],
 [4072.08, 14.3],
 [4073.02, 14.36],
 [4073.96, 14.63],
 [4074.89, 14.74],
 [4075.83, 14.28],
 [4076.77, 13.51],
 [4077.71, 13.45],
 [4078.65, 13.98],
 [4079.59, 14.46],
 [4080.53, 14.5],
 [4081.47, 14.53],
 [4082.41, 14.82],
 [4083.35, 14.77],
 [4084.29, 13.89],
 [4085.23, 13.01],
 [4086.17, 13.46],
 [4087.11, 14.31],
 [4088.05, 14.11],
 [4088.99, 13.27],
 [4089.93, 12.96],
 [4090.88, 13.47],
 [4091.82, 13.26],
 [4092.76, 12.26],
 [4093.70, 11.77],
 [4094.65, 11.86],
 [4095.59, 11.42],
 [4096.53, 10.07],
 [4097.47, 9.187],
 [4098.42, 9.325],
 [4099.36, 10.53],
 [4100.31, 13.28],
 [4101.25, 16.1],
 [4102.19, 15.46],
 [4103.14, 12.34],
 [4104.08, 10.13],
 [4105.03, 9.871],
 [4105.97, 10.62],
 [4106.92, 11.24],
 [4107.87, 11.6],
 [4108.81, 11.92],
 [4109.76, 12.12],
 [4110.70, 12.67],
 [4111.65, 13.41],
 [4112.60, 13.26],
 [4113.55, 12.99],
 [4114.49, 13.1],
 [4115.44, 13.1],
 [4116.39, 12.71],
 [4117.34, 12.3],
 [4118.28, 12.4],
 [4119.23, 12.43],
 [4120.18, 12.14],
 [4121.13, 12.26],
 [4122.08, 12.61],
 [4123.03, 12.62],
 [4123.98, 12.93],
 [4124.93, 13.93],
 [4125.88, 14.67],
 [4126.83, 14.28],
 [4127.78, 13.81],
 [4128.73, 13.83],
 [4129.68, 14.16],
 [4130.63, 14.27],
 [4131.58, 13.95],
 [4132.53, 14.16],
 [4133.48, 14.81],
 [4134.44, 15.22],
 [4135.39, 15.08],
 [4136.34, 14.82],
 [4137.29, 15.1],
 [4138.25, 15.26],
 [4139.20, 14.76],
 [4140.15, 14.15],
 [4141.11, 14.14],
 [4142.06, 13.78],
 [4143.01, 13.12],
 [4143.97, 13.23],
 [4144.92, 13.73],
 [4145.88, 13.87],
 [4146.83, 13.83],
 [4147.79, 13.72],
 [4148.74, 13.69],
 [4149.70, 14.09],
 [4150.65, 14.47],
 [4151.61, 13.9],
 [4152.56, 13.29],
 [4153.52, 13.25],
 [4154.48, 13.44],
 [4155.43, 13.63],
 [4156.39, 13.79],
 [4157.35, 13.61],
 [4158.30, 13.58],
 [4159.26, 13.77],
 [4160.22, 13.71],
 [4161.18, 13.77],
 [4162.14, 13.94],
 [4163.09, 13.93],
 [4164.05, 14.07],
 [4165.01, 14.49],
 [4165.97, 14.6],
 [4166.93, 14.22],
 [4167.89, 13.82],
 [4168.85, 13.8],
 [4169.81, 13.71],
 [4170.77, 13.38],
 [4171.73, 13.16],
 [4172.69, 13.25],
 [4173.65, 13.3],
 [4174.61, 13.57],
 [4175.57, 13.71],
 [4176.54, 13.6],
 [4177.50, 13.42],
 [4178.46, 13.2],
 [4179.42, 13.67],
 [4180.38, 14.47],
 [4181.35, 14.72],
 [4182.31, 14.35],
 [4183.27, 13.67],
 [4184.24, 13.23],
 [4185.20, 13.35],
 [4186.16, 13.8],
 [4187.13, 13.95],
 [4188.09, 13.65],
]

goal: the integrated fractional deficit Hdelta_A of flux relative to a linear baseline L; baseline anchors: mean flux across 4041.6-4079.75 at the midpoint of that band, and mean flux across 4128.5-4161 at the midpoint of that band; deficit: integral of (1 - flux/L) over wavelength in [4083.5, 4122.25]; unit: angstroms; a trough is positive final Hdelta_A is 5.2 angstroms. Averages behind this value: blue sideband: 14.6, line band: 12.4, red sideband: 14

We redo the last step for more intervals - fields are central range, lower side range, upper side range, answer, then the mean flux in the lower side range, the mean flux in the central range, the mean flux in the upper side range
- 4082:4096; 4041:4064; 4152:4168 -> 1.13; 14.7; 13.2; 13.8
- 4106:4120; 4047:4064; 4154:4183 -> 1.81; 14.8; 12.4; 13.8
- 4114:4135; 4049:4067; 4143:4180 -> 1.03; 14.9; 13.4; 13.7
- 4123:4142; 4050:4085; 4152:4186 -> -0.32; 14.7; 14.3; 13.7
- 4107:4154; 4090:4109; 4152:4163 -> -2.80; 11.8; 13.6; 13.6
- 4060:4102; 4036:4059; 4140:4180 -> 2.16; 14.7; 13.7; 13.7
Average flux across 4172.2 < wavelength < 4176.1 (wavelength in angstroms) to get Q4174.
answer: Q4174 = 13.4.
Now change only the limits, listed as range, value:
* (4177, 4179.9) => 13.5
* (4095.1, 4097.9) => 10.3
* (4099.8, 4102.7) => 14.9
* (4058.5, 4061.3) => 16.1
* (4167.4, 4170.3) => 13.8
